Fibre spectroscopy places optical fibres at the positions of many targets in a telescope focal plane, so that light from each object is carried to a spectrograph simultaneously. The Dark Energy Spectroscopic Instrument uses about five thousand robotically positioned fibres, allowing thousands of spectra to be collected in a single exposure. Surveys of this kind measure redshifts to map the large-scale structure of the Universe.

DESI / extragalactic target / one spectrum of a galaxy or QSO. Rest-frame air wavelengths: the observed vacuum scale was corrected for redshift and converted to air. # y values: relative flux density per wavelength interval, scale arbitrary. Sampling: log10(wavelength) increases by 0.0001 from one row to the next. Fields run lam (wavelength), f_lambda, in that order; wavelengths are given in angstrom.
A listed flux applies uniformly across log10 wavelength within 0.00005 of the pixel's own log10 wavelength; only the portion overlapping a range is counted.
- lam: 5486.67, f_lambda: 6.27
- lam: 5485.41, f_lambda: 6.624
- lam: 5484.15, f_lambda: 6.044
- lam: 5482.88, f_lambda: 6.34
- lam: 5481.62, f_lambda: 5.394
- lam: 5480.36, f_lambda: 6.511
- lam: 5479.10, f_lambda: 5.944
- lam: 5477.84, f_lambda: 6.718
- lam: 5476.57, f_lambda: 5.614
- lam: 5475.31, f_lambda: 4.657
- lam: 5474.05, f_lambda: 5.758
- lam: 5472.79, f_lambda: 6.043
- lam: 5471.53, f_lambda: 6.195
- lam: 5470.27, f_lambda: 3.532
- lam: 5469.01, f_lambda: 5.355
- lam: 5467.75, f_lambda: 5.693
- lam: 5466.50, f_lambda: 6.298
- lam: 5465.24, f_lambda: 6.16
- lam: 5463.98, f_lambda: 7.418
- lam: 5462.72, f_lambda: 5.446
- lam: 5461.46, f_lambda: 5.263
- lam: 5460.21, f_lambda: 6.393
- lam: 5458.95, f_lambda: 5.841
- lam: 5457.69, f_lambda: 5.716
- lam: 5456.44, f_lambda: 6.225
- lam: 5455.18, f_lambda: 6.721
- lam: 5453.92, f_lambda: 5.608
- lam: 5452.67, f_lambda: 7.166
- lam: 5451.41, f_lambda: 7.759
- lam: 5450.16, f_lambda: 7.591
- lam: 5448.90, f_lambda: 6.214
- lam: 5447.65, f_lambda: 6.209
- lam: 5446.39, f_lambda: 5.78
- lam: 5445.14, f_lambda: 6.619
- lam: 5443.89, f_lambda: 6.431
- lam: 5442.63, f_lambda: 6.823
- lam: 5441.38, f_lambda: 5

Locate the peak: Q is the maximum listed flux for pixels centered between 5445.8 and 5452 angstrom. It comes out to 7.759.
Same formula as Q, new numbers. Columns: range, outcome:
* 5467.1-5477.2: 6.195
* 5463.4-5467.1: 7.418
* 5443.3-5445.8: 6.619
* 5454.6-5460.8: 6.721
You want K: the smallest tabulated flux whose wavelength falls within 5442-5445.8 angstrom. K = 6.431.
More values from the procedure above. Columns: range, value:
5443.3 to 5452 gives 5.78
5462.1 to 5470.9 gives 3.532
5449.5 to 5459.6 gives 5.608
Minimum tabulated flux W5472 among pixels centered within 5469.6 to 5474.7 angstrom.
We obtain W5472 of 3.532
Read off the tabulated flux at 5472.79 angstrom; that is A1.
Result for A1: 6.043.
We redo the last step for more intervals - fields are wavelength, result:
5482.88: 6.34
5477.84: 6.718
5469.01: 5.355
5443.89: 6.431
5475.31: 4.657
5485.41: 6.624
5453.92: 5.608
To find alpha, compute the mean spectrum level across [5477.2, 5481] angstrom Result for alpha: 6.38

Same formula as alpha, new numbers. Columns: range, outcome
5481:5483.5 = 5.87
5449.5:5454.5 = 7.04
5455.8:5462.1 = 5.89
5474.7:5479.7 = 5.73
